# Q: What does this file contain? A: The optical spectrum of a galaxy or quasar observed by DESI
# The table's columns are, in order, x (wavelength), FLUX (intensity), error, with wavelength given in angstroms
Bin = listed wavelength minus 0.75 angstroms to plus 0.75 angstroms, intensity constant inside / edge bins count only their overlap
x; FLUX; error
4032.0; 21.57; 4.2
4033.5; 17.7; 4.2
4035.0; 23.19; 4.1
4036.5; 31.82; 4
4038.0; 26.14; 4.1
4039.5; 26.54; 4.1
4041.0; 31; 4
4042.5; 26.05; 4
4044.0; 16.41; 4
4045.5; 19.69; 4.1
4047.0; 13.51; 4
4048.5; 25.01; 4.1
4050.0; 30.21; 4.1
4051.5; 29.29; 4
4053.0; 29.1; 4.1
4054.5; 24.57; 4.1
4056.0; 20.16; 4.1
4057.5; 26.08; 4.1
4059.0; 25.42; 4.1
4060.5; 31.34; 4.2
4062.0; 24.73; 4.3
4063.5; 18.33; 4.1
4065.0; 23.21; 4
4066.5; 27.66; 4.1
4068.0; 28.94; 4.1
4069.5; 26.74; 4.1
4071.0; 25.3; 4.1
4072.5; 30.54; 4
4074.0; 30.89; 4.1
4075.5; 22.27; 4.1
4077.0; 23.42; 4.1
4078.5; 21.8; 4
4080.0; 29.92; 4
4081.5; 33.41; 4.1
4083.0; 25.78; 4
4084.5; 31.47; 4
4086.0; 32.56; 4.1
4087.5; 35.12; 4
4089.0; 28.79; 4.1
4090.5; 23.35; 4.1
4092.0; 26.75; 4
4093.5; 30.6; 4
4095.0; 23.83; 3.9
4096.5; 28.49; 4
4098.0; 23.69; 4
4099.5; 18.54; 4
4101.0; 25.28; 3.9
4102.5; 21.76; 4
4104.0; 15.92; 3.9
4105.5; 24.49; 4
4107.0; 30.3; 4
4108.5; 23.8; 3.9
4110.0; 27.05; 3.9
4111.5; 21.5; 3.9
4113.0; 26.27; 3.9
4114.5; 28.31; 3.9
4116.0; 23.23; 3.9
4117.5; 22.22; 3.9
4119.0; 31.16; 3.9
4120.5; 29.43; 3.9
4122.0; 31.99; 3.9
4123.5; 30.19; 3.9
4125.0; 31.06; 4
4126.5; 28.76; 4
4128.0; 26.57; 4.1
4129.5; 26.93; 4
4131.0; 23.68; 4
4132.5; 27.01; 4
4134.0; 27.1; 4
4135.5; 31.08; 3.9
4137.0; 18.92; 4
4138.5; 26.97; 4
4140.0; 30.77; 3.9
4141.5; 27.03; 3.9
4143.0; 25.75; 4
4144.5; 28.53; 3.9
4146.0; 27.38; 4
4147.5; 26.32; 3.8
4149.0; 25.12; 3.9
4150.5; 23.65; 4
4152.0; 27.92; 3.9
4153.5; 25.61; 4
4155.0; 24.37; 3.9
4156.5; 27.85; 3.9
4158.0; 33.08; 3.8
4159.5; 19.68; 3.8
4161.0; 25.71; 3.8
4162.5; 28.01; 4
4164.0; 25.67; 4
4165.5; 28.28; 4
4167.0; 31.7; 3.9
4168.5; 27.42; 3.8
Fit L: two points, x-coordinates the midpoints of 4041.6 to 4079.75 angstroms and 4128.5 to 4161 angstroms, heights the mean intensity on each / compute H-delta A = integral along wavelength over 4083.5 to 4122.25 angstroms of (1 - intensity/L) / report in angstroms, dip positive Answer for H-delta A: -1.0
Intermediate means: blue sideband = 24.9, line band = 26.3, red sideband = 26.4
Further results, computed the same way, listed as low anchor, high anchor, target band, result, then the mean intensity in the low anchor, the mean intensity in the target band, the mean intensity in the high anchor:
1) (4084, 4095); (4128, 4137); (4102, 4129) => 1.1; 29.4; 26.4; 26.4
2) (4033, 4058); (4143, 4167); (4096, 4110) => 1.1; 24.6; 23.7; 26.6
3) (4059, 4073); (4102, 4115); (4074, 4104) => -1.5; 26.2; 26.5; 24.4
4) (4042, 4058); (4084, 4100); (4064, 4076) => -0.6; 23.6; 26.9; 27.6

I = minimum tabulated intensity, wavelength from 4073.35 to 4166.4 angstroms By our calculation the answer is 15.92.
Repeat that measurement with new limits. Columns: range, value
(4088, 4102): 18.54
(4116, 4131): 22.22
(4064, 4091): 21.8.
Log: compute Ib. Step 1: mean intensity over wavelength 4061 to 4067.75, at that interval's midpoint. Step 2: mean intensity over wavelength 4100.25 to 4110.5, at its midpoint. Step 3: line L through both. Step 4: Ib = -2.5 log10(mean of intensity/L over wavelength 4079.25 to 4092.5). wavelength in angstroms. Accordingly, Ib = -0.23 mag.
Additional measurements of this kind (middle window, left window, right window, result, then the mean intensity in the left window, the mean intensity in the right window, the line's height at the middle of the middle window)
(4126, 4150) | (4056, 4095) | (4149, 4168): 0.01 mag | 27.2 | 26.7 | 26.8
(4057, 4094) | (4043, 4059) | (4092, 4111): -0.14 mag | 23.5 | 24.5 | 24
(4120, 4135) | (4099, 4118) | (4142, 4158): -0.13 mag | 23.8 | 26.6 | 25.1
